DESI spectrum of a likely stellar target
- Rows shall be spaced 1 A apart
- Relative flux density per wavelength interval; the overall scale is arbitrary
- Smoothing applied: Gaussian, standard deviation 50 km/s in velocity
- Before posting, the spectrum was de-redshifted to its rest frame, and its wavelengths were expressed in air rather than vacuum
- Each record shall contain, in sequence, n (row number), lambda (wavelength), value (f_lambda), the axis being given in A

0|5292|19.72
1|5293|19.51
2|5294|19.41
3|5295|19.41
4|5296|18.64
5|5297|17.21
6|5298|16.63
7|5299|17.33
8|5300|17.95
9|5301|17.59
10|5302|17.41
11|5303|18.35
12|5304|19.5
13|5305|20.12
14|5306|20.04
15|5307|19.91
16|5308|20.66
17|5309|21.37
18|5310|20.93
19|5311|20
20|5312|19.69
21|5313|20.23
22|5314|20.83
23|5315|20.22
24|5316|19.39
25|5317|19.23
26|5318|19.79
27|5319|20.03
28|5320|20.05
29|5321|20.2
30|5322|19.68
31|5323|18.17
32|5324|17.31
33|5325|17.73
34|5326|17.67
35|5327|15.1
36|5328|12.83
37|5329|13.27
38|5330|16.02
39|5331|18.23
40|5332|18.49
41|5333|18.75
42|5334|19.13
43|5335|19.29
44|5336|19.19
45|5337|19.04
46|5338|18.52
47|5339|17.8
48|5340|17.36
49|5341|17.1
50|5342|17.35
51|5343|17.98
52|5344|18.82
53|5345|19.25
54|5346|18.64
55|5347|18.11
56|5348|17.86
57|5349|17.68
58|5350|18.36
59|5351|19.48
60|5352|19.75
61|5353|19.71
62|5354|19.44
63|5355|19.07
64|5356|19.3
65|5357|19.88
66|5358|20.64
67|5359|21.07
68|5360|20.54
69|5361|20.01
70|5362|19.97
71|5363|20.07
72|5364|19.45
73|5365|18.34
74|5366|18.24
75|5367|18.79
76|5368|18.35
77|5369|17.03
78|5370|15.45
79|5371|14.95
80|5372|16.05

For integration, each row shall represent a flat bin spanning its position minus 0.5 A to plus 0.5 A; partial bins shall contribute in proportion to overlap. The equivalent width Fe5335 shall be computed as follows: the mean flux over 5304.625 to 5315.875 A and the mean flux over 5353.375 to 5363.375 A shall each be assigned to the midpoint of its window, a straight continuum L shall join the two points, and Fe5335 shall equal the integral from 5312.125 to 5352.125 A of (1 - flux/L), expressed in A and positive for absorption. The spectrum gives 3.6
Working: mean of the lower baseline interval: 20.3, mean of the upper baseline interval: 20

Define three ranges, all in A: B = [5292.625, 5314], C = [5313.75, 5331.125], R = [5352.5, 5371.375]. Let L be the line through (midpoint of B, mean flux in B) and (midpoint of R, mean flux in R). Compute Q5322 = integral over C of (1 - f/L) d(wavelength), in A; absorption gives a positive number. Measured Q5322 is 1.0 A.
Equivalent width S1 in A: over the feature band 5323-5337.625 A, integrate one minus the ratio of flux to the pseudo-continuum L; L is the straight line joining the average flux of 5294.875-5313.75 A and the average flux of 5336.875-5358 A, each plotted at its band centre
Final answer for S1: 1.2 A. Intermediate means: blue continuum 19.1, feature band 17.3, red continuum 18.6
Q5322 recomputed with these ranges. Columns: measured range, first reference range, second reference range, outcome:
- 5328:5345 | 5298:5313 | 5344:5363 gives 1.37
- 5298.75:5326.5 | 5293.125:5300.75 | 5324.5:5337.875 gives -2.49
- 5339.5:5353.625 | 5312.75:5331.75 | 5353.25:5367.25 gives 0.54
